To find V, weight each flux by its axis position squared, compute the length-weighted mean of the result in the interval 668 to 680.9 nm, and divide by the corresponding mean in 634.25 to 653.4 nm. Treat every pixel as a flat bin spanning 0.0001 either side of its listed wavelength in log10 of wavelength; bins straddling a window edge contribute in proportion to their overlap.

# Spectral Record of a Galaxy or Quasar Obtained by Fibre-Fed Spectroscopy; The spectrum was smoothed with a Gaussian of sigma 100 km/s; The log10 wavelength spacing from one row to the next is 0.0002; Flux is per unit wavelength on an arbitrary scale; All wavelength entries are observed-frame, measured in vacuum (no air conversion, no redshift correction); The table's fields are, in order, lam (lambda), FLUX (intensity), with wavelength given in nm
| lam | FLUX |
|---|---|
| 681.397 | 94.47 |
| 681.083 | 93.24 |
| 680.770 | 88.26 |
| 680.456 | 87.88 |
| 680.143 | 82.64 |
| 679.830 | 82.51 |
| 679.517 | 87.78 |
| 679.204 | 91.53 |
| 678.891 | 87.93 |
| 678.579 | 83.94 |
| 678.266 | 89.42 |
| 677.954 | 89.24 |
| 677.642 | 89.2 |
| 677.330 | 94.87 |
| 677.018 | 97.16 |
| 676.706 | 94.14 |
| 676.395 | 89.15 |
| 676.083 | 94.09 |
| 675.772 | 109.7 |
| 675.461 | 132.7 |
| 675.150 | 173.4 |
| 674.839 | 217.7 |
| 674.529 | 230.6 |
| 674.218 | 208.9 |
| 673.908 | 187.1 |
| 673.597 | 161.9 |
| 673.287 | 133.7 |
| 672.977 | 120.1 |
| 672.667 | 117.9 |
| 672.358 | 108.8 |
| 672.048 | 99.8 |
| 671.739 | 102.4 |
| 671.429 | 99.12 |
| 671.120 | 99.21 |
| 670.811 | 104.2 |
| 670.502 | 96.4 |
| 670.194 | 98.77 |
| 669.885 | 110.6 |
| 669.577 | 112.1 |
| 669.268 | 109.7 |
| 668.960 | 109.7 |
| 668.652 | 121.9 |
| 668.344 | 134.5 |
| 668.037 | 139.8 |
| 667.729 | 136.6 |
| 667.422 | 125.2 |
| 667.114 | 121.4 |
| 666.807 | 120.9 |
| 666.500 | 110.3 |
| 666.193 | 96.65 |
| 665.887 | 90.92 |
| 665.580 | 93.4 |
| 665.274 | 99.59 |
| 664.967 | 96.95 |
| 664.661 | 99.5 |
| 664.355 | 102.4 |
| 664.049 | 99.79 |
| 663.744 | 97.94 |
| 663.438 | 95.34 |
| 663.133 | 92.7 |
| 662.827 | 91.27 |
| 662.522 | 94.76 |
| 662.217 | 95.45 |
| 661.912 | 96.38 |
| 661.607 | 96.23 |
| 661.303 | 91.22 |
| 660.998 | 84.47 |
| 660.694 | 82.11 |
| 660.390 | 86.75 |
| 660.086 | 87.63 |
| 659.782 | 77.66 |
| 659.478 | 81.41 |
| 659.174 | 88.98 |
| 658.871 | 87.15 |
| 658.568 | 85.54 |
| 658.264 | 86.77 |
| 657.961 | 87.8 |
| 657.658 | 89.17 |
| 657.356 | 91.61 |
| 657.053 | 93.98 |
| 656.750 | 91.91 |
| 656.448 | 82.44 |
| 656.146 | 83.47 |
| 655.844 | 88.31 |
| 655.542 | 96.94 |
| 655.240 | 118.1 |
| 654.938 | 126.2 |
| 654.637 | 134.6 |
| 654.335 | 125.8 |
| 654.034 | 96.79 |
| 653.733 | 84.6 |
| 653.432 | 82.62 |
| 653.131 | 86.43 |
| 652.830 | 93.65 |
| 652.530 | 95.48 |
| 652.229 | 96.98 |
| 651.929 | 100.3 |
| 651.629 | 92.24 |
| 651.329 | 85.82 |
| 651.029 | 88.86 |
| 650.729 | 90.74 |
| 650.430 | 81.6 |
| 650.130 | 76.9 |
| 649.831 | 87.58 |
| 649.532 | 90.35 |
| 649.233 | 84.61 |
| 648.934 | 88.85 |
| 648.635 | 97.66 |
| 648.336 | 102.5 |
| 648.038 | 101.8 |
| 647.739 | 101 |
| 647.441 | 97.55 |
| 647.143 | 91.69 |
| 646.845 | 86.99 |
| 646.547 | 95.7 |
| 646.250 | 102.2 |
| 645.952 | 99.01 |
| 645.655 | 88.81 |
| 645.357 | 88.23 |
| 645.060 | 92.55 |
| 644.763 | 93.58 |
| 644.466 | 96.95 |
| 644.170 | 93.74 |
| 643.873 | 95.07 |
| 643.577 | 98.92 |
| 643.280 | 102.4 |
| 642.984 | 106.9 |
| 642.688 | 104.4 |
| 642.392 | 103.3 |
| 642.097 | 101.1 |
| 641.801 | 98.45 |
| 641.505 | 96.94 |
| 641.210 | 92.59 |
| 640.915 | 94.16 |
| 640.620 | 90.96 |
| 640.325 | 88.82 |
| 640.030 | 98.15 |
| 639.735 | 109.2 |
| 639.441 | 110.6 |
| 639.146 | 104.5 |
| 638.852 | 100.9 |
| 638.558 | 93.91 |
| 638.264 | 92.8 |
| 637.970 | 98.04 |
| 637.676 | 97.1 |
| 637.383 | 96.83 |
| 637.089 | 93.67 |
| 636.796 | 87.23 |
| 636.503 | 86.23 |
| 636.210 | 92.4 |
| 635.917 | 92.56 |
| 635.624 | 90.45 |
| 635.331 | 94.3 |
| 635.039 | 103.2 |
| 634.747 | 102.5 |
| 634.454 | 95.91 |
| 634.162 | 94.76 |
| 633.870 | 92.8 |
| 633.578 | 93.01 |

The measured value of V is 1.34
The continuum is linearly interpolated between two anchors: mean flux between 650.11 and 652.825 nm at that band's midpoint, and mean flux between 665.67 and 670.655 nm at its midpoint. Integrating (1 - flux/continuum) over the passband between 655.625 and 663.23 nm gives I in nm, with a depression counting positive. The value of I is 0.99 nm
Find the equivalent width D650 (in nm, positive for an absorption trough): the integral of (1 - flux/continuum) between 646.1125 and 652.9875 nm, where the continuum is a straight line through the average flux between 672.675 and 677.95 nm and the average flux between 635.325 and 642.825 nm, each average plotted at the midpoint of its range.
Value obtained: 1.00 nm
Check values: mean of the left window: 96.6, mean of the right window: 138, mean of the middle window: 92.6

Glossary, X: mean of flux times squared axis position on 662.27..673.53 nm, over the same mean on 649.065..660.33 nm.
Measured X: 1.22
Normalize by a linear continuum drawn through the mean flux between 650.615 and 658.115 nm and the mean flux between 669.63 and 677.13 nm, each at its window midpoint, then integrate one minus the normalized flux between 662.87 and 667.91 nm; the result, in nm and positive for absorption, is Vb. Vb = 0.45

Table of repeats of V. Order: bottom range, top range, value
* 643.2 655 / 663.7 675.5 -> 1.39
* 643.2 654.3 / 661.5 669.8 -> 1.21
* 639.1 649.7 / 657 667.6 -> 1.04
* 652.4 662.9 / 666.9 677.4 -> 1.42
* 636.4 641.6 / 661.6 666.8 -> 1.10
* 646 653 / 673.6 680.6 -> 1.39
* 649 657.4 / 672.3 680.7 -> 1.36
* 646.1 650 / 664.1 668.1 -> 1.22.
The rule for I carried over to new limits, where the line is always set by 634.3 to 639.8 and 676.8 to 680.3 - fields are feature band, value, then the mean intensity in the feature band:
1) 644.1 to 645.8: 0.05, 92.2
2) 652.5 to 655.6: -0.36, 104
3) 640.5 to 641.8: 0.02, 94.3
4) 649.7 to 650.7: 0.12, 83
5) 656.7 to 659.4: 0.11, 88.9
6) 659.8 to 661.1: 0.11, 84.5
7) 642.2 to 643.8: -0.12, 103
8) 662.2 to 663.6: -0.03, 93.8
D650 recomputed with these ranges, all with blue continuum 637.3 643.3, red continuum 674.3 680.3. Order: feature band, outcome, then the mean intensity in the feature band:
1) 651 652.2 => 0.12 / 92.7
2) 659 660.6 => 0.33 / 84.4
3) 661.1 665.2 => 0.43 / 96.1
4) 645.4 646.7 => 0.07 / 95.7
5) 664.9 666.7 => 0.16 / 98.6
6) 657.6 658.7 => 0.19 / 87.1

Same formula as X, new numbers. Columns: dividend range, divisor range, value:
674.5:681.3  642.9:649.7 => 1.22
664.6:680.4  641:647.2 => 1.30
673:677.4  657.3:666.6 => 1.63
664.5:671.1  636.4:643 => 1.24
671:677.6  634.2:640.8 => 1.53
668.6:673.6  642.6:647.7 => 1.24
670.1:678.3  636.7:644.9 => 1.41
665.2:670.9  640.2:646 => 1.26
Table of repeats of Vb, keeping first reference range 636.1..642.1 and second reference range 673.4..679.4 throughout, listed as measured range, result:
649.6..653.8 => 0.700 nm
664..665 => 0.148 nm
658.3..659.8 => 0.371 nm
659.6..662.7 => 0.687 nm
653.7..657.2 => 0.231 nm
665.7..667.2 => 0.150 nm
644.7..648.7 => 0.271 nm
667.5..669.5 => -0.070 nm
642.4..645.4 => 0.071 nm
